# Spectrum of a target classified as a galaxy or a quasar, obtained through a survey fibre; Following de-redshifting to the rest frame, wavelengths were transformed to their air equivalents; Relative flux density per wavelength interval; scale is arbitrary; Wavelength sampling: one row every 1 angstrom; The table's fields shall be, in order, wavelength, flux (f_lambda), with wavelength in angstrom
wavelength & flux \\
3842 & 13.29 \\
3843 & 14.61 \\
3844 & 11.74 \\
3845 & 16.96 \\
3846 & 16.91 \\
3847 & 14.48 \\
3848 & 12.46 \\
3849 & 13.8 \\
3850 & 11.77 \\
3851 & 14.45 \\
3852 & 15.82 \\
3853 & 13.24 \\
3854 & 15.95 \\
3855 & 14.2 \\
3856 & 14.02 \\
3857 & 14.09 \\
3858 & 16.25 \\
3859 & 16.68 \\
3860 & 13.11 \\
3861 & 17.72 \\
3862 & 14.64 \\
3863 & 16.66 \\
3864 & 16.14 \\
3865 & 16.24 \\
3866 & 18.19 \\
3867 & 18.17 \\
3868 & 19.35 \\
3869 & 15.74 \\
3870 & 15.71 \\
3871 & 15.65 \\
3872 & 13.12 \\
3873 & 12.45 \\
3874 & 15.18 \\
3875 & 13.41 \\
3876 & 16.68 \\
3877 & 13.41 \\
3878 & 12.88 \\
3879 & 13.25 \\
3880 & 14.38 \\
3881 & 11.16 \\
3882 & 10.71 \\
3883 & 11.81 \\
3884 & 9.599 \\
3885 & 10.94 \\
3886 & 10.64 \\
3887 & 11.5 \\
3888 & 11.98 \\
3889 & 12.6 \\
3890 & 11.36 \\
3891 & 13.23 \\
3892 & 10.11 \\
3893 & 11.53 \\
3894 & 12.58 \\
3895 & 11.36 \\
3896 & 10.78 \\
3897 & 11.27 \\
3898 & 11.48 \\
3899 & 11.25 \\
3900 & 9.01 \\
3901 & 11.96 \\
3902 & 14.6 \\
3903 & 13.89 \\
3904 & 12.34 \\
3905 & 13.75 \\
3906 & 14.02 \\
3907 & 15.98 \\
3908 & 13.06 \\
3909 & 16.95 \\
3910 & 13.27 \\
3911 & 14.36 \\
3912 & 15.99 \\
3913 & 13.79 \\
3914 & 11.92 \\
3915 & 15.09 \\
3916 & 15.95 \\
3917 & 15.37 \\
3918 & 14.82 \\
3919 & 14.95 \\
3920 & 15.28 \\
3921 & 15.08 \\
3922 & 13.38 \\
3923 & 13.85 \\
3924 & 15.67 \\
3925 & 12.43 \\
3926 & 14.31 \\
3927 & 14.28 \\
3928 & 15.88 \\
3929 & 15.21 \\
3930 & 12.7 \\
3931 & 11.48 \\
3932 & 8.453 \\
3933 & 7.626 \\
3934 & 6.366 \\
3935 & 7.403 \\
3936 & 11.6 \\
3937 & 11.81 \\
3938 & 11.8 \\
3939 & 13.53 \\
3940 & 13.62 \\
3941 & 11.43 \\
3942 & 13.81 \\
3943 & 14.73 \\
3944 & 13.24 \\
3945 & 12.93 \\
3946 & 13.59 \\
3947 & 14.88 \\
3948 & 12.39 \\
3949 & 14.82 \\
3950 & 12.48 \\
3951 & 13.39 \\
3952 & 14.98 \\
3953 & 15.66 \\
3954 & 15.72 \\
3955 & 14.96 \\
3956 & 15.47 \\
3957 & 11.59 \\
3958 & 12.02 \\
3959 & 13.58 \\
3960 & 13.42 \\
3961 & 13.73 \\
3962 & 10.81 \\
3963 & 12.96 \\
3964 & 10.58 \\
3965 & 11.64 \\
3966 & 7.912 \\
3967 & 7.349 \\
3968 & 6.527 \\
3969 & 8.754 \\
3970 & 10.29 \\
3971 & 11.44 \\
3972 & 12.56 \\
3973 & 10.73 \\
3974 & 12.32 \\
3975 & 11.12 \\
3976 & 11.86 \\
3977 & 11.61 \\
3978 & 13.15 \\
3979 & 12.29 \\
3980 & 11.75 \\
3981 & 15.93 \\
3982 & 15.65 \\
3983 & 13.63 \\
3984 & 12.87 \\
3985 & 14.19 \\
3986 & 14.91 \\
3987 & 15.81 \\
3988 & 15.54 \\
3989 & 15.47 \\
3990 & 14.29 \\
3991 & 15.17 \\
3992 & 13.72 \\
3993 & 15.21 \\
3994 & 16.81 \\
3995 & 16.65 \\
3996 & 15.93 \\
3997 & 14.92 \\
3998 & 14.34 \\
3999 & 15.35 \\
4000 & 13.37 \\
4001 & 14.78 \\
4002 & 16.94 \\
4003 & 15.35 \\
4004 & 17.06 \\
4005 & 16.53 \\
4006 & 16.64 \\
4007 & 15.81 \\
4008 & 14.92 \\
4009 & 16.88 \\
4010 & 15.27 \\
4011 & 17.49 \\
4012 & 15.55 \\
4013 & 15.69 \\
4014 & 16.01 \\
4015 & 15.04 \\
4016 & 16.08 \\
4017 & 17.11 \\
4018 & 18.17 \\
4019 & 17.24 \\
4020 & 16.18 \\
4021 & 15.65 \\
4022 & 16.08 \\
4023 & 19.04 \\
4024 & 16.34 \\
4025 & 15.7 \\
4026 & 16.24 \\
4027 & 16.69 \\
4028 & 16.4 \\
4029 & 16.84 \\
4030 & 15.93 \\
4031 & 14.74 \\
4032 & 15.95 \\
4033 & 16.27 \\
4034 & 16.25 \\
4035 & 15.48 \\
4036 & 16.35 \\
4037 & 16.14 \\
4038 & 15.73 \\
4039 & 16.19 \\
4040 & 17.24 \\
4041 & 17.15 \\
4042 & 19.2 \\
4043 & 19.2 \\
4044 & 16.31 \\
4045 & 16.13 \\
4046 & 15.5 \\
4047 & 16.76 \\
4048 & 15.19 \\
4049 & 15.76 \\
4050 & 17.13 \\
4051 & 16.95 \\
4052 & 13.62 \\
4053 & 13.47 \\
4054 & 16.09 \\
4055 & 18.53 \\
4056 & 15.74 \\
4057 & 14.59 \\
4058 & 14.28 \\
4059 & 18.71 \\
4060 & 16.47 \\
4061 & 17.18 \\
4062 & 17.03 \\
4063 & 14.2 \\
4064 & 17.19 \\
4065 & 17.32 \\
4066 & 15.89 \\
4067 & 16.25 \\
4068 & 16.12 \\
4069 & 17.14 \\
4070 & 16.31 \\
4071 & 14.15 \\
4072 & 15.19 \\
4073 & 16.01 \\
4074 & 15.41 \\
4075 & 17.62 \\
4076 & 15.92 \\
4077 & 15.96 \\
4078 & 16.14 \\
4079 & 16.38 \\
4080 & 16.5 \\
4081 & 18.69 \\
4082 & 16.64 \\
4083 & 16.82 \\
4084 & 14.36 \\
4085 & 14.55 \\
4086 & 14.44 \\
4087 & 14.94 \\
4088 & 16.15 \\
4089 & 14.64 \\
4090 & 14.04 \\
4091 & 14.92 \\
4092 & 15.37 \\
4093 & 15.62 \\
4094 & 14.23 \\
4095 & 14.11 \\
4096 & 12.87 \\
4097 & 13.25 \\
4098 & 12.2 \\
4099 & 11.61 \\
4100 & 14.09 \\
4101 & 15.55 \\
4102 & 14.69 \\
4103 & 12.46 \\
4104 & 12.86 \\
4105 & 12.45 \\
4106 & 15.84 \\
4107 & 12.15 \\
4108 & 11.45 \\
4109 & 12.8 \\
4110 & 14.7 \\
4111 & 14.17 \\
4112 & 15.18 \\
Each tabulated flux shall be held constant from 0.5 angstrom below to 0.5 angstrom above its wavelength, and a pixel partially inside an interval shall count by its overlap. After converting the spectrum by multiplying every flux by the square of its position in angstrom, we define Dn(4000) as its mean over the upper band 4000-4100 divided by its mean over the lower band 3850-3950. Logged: 1.27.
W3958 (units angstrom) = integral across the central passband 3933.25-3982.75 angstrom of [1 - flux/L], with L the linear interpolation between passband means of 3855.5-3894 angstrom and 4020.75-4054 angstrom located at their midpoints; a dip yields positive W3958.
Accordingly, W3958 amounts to 9.4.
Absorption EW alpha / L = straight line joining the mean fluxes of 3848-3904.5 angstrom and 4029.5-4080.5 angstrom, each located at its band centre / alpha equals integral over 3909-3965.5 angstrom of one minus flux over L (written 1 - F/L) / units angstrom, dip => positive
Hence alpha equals 4.58 angstrom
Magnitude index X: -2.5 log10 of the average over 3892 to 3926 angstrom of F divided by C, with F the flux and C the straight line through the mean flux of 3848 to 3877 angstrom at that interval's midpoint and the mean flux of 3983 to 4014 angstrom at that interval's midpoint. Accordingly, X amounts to 0.13 mag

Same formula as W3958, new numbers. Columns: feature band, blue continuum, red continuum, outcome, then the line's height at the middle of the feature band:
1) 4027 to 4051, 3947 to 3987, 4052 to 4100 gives -3.2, 14.5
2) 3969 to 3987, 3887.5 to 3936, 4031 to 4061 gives 2.3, 14.6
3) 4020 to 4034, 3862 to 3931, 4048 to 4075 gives -0.7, 15.6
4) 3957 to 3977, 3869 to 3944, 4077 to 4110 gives 3.5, 13.4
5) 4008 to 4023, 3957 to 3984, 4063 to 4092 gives -3.2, 13.5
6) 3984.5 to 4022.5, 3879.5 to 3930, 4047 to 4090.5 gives -2.3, 14.8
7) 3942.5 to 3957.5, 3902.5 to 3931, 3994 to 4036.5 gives 0.9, 14.9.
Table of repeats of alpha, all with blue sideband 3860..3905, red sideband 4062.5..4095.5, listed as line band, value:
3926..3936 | 1.9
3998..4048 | -4.1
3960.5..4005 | 3.9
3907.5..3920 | -0.9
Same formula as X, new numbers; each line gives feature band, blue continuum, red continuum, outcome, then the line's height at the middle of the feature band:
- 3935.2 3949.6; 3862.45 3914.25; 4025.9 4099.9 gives 0.09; 14.2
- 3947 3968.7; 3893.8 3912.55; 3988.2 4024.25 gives 0.16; 14.6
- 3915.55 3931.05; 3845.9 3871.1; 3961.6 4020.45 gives 0.02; 14.8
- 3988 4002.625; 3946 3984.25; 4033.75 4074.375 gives -0.11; 13.7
